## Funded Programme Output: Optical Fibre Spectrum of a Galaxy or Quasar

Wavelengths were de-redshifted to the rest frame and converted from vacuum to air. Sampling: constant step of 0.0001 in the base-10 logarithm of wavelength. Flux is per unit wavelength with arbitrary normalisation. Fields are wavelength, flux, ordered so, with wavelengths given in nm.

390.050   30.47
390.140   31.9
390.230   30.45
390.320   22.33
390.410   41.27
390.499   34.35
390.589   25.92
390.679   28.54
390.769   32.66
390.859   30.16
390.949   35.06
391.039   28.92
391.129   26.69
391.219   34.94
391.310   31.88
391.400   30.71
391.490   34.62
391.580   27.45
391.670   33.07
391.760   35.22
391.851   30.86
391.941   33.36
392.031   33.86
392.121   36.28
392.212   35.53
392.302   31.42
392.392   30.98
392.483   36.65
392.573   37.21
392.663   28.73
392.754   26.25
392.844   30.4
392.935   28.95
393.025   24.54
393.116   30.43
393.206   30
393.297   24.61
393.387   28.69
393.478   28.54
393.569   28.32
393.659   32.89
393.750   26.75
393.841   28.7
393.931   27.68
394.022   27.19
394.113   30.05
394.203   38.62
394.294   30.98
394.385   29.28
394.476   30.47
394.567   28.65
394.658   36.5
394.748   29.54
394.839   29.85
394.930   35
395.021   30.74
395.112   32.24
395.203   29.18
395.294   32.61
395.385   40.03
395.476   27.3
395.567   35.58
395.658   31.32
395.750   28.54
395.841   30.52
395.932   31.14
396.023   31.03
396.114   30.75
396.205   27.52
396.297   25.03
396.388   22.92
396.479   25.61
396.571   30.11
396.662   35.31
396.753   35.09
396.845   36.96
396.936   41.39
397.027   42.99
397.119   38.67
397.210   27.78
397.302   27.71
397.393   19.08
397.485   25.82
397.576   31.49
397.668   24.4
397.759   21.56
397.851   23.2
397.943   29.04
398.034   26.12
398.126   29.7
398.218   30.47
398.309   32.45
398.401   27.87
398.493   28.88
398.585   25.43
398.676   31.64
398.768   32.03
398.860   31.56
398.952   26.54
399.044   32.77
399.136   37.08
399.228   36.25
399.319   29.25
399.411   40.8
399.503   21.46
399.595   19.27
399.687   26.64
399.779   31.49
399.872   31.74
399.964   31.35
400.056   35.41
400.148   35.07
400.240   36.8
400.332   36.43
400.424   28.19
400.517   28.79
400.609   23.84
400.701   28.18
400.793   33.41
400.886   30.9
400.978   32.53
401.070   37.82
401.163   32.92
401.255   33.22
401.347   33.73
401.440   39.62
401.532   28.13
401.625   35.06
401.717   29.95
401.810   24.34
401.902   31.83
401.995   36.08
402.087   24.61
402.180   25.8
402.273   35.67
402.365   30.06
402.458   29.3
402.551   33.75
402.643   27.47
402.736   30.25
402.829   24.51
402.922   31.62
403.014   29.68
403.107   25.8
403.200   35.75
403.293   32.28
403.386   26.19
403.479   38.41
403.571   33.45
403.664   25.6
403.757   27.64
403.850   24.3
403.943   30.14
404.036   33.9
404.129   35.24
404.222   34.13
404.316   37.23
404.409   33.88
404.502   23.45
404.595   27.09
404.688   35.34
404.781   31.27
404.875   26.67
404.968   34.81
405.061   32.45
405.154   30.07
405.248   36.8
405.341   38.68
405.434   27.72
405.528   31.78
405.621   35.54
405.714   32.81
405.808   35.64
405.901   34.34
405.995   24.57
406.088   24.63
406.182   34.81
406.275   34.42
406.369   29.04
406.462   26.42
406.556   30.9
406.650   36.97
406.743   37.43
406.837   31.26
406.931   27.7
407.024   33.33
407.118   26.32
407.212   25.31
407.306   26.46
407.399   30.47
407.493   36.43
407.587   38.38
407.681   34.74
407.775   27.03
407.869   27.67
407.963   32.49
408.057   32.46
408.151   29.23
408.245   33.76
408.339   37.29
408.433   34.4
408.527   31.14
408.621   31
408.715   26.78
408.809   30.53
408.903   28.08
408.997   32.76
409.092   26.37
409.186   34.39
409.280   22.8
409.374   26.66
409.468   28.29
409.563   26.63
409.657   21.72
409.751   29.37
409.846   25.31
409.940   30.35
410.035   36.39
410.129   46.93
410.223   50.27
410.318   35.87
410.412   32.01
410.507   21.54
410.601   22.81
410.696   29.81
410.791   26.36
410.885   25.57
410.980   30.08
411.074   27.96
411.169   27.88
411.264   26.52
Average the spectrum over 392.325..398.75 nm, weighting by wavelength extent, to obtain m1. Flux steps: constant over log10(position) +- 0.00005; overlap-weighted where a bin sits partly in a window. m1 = 30.2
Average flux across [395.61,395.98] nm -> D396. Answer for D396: 30.4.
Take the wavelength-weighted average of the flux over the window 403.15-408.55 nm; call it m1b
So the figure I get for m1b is 31.7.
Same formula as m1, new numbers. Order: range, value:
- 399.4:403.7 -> 30.9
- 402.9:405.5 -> 31.4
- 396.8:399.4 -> 30.4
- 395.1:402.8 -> 30.7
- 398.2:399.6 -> 30.6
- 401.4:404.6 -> 30.7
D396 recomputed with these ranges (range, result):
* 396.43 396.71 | 30.3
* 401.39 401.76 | 33.2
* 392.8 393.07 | 28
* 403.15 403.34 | 33.8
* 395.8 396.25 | 30.2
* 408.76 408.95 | 29.3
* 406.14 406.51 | 31.1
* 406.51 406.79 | 35.1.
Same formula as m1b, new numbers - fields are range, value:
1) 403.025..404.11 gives 30.4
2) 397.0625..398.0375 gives 27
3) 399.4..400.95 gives 30.4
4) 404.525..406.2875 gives 31.9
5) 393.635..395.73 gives 31.3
